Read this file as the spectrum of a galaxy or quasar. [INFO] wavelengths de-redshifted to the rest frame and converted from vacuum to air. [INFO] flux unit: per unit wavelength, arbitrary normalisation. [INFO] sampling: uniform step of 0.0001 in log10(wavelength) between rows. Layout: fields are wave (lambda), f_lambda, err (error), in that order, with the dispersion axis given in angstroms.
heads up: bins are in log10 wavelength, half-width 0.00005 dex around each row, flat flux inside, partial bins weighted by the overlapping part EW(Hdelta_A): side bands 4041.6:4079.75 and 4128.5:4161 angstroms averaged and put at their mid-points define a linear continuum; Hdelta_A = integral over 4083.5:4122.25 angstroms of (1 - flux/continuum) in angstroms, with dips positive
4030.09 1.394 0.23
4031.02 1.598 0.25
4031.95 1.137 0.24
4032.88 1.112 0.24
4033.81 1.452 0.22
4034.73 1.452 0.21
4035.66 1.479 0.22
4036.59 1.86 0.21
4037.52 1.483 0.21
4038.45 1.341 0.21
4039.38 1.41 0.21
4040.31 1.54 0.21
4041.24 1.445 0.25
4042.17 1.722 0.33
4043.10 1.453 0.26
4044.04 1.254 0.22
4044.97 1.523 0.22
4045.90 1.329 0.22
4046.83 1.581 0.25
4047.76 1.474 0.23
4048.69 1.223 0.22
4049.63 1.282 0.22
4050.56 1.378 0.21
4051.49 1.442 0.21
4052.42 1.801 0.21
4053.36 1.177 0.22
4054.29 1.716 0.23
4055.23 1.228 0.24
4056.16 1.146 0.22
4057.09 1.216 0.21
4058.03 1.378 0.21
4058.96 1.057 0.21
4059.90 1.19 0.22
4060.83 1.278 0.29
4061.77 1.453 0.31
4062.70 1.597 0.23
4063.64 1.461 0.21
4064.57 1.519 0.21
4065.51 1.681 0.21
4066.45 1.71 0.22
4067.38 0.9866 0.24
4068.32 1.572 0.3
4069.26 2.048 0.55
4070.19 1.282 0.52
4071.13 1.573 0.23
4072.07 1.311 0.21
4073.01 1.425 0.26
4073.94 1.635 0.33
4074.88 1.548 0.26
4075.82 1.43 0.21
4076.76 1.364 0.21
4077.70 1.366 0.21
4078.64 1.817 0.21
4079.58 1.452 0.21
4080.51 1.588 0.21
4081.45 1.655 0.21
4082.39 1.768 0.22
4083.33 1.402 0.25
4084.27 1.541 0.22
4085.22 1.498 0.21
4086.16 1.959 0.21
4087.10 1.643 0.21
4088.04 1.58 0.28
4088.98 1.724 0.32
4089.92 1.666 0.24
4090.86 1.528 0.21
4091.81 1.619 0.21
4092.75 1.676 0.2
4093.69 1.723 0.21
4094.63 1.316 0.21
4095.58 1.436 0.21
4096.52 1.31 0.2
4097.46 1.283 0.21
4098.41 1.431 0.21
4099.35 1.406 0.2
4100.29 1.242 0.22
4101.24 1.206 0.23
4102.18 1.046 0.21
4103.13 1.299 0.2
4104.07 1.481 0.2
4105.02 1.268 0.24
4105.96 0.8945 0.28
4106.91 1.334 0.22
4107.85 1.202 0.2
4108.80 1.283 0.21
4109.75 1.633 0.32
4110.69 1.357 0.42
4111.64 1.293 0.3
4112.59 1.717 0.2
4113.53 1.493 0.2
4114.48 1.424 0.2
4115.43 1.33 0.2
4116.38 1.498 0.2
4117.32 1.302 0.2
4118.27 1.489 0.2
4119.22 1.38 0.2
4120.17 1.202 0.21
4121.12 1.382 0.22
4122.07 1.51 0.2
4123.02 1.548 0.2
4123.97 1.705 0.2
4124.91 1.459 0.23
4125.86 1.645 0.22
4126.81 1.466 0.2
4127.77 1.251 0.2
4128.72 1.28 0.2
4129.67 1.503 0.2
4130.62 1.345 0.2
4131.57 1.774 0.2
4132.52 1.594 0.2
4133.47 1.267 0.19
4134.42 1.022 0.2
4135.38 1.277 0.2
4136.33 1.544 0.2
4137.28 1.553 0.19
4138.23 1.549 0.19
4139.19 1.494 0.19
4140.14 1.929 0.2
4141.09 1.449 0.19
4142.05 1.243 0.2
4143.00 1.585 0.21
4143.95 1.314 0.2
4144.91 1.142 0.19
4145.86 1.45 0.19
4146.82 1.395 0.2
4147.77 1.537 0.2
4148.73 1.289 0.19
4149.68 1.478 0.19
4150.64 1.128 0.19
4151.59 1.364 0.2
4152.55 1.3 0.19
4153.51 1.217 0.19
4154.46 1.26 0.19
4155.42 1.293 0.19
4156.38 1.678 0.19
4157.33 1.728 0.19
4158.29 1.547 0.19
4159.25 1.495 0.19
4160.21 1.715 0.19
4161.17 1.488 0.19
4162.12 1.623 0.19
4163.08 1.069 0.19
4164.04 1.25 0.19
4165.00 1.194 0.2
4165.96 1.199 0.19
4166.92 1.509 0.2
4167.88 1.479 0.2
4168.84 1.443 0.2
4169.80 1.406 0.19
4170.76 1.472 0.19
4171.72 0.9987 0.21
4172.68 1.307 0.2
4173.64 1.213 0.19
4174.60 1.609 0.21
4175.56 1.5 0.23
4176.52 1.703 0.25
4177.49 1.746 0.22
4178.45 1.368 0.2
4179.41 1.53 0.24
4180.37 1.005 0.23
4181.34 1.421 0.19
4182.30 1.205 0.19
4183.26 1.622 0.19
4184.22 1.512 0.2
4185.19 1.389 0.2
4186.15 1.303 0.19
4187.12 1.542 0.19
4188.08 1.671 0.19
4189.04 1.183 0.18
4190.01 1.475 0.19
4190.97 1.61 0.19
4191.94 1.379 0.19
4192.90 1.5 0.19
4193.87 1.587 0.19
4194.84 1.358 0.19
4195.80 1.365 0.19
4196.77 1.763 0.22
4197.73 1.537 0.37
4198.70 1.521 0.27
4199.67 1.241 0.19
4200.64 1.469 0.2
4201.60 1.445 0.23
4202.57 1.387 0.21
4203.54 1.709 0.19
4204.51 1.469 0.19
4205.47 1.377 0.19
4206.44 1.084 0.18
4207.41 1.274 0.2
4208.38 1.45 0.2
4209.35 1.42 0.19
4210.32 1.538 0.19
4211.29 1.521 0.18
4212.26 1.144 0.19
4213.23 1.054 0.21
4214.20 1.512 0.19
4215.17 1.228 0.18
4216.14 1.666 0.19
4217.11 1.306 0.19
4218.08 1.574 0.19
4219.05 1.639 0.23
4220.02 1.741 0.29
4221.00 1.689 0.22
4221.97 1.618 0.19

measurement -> 0.3 angstroms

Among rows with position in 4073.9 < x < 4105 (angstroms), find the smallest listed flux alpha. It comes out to 1.046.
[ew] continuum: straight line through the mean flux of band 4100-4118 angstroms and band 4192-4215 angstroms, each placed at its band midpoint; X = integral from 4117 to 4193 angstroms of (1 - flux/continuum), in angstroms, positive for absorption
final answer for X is -2.7 angstroms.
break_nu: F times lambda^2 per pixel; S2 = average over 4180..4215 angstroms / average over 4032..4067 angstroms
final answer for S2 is 1.1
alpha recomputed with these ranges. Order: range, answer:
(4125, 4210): 0.9987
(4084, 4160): 0.8945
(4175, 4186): 1.005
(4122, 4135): 1.022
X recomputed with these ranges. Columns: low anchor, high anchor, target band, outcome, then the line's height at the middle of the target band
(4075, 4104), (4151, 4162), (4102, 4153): 2.6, 1.48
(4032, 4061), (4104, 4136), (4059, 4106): -2.7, 1.4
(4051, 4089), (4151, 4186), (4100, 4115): 1.4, 1.46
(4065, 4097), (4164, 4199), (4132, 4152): 0.9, 1.48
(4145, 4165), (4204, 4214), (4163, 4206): -1.8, 1.37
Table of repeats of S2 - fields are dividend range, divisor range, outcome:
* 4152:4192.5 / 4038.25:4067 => 1.06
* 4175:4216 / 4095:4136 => 1.08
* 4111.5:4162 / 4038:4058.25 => 1.07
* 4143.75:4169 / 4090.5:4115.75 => 1.04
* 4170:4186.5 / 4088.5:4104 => 1.02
